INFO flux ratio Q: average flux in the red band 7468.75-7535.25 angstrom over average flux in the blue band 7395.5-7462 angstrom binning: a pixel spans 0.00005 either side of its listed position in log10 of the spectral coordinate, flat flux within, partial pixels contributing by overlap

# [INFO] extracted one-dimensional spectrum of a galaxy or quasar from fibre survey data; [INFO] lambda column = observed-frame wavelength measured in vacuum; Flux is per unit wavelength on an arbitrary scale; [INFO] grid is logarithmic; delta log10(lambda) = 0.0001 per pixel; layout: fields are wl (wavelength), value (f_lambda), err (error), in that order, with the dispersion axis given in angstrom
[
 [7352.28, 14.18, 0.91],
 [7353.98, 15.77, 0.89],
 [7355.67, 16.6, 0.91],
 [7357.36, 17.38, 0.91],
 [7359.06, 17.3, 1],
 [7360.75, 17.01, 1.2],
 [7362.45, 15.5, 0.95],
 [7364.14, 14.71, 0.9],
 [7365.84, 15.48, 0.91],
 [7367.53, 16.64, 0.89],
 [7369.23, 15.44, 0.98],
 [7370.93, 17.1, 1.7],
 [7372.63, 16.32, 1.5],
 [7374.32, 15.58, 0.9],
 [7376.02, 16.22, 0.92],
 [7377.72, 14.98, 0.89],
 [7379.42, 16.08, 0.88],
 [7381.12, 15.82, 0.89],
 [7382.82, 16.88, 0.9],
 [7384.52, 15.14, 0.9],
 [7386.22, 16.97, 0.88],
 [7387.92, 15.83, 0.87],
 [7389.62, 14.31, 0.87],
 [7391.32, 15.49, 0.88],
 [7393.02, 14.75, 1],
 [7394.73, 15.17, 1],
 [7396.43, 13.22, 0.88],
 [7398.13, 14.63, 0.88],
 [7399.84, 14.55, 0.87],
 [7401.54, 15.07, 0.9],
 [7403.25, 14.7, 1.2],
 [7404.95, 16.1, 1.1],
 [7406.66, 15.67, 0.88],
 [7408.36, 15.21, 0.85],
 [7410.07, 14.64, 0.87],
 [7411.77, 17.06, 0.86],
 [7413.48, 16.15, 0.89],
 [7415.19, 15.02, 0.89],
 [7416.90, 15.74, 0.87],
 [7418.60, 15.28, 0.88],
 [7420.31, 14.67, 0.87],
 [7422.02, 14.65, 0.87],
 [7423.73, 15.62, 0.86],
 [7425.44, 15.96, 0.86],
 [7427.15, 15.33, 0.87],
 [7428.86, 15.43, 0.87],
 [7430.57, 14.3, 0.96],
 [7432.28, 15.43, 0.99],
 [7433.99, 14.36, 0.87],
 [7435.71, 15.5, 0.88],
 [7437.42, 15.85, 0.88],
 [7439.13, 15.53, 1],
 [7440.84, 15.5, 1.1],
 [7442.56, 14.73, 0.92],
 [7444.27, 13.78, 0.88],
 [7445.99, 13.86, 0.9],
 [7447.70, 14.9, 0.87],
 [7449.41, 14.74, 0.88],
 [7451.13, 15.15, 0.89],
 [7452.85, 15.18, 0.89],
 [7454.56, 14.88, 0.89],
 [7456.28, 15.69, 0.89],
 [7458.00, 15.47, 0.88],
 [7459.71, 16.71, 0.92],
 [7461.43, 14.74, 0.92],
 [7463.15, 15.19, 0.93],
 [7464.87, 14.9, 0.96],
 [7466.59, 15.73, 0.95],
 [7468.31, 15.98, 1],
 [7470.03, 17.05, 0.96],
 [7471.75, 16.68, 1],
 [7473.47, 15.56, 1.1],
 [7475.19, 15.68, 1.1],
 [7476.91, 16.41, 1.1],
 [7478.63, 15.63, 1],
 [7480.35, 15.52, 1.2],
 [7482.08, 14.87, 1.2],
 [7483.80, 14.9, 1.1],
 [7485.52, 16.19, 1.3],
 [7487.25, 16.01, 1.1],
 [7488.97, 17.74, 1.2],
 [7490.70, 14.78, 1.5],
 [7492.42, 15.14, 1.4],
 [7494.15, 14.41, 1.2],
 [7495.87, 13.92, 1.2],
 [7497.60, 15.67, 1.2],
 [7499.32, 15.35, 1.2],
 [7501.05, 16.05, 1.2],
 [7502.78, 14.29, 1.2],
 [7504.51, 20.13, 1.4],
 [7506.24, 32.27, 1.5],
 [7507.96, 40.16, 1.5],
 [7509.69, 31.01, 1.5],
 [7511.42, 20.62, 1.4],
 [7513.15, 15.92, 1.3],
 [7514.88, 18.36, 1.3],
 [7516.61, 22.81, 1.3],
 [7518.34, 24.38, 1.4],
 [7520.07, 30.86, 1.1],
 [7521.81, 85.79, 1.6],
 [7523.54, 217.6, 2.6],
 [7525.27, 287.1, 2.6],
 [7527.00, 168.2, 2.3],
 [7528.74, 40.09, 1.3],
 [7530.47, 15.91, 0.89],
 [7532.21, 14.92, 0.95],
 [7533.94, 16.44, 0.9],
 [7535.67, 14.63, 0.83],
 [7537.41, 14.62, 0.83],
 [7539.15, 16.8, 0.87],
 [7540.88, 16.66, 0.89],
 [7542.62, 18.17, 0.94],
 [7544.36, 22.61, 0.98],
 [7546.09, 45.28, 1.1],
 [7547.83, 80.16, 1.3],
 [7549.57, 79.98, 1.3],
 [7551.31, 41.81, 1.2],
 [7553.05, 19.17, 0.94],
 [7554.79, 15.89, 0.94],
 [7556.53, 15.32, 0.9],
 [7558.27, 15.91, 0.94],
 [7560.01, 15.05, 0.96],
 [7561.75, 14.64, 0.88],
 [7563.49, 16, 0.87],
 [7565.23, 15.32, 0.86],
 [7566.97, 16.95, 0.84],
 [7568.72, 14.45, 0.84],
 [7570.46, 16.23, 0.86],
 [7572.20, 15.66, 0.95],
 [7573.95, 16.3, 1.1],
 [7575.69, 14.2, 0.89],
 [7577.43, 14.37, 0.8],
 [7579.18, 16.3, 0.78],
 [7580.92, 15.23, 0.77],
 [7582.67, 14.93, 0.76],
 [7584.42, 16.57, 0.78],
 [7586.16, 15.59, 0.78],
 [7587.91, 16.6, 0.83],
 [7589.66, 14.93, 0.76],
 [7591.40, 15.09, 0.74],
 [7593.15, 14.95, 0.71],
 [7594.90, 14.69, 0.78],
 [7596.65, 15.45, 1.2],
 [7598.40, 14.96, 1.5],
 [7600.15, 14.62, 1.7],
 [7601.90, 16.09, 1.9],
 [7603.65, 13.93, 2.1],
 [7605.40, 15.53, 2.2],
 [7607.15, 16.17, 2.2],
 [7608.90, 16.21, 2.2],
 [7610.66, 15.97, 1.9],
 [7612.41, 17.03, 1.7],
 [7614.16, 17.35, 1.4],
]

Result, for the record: 2.4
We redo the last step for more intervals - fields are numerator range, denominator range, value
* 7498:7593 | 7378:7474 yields 2.23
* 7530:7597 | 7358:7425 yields 1.33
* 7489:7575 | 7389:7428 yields 2.38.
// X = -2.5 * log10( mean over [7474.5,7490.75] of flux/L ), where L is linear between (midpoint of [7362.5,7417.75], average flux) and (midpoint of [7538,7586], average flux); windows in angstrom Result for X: 0.22 mag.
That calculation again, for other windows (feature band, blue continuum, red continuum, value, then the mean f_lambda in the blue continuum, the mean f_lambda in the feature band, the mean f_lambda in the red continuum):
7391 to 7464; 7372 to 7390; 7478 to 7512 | 0.13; 15.9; 15.2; 18.7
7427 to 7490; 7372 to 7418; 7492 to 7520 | 0.20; 15.5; 15.4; 21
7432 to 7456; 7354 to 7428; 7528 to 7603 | 0.15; 15.6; 15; 20.6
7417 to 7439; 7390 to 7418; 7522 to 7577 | 0.28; 15.2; 15.2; 43.2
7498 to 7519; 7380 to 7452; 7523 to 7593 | 0.26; 15.2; 22.4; 35.7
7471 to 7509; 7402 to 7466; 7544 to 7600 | 0.01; 15.2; 17.7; 21.5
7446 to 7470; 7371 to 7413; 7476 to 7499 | 0.01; 15.5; 15.3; 15.5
